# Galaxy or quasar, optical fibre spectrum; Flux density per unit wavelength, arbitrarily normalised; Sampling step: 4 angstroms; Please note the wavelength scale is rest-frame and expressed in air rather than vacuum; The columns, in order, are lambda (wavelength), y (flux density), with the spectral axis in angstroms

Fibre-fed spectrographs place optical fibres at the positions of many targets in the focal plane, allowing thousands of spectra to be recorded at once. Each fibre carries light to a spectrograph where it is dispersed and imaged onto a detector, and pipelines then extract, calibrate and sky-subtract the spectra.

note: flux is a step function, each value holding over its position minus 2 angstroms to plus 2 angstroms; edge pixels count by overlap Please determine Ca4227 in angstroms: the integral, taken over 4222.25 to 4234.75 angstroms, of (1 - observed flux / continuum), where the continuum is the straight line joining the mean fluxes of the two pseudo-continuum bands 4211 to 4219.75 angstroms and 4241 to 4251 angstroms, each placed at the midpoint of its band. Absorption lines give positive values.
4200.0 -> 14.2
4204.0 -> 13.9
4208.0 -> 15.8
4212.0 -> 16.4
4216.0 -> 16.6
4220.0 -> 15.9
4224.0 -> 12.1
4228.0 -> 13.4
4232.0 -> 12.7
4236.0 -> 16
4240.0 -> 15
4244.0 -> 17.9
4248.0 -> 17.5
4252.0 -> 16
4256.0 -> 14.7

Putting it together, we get 2.9 angstroms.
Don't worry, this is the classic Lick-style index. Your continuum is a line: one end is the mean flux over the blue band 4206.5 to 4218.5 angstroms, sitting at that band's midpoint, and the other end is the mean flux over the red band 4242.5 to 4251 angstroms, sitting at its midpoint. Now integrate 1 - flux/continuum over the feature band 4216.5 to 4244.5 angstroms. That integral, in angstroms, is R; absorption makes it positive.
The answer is 3.8 angstroms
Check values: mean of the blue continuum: 16.3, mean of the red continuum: 17.5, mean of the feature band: 14.6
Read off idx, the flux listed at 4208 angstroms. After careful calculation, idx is 15.8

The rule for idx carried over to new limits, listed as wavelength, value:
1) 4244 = 17.9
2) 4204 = 13.9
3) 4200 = 14.2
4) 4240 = 15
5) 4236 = 16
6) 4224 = 12.1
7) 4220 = 15.9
